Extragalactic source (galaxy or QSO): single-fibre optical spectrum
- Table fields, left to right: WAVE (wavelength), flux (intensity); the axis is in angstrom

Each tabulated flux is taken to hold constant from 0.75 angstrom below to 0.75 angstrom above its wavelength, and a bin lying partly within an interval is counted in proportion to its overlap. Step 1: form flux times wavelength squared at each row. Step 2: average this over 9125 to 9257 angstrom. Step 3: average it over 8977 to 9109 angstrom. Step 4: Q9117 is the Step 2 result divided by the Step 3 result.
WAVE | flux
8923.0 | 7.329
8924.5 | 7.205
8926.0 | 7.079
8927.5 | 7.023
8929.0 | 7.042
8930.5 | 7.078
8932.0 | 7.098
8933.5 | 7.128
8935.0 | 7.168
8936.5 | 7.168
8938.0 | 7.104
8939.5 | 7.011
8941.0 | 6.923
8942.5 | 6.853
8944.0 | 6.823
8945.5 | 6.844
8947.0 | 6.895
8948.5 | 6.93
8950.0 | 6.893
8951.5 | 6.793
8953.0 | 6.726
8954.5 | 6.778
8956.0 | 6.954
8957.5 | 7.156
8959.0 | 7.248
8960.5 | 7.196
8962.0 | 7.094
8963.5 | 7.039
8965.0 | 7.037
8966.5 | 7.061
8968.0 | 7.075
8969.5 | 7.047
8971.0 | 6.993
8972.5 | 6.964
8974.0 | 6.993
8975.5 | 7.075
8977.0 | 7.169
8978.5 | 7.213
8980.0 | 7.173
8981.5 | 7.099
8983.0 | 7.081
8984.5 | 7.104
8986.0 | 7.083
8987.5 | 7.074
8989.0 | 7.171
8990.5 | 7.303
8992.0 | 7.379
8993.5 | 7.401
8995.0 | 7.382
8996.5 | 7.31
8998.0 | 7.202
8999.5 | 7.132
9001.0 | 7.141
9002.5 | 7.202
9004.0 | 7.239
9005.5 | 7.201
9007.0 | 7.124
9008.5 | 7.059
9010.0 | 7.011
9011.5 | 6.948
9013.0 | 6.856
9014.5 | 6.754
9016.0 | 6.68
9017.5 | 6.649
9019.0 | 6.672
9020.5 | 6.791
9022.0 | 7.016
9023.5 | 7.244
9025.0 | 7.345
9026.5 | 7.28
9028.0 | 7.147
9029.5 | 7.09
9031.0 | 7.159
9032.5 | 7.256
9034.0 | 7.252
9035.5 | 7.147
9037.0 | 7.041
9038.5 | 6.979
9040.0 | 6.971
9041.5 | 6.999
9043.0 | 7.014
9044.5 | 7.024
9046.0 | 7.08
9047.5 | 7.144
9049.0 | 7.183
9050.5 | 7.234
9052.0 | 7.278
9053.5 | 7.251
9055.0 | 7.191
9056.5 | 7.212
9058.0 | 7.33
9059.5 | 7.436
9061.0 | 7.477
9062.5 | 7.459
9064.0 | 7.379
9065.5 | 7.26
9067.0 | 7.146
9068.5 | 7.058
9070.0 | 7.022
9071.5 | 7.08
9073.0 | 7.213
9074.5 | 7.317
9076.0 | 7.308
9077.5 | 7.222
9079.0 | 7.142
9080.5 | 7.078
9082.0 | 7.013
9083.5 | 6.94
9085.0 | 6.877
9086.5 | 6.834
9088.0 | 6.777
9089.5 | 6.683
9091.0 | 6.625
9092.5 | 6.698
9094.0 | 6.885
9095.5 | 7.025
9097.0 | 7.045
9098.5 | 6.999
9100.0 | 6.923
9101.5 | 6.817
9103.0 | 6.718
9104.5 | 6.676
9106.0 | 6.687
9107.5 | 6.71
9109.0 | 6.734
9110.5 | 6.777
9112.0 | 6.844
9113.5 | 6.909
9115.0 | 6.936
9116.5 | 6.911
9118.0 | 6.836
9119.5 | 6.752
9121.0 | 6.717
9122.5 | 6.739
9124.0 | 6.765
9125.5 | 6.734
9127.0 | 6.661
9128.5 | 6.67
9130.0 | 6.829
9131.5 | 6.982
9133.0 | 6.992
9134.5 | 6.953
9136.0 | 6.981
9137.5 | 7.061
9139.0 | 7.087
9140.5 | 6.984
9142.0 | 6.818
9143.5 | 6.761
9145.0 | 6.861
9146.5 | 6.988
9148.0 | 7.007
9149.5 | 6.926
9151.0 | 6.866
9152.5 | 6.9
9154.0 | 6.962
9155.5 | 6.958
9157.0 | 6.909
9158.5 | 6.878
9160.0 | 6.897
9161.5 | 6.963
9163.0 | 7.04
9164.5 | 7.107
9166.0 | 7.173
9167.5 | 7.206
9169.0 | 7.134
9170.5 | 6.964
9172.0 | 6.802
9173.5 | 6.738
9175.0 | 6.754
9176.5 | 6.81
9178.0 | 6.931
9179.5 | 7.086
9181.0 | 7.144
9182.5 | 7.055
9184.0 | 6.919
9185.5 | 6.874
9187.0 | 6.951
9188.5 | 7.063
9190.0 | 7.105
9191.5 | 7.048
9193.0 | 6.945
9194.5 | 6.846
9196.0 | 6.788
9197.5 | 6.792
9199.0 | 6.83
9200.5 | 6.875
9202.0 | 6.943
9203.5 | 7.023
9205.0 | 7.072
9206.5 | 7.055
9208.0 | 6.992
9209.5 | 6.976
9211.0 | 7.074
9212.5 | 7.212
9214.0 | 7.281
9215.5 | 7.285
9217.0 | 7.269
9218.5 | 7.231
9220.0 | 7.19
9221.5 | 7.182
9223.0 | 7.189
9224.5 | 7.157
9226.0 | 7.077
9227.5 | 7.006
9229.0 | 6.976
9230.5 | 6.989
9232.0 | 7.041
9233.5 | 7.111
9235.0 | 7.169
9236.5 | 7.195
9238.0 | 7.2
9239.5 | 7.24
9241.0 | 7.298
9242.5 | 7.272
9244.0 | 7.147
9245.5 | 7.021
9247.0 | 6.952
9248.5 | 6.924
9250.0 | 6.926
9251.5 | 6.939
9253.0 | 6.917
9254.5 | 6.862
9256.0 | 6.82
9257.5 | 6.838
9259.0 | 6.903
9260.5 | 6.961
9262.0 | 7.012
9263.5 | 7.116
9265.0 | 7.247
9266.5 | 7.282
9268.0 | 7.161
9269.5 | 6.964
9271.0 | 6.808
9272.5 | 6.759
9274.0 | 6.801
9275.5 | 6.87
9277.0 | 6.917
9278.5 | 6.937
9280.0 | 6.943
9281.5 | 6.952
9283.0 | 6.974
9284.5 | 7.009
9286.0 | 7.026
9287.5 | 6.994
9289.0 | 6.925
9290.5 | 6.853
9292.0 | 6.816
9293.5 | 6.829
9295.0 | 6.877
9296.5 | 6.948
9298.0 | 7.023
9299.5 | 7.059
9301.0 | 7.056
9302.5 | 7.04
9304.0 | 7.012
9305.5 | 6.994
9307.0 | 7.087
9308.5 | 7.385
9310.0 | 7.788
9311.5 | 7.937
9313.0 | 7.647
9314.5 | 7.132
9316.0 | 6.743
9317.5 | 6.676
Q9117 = 1.0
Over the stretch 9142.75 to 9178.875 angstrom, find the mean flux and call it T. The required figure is 6.94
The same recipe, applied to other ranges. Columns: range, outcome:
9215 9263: 7.07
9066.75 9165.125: 6.91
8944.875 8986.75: 7.03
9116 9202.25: 6.92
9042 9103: 7.09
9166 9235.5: 7.03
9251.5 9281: 6.95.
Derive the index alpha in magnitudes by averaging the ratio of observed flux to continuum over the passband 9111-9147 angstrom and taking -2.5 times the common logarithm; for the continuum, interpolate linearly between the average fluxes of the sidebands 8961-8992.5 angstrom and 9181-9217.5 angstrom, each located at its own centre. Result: 0.03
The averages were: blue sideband 7.1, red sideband 7.01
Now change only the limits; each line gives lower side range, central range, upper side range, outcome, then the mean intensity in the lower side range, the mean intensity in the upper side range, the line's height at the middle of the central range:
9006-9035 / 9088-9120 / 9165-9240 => 0.03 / 7.02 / 7.04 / 7.03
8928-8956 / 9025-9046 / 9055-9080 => 0.01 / 6.96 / 7.25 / 7.18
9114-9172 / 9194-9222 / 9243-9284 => -0.02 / 6.92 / 6.96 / 6.94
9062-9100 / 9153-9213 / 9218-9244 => 0.02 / 7.04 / 7.15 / 7.11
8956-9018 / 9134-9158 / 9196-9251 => 0.02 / 7.1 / 7.08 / 7.09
